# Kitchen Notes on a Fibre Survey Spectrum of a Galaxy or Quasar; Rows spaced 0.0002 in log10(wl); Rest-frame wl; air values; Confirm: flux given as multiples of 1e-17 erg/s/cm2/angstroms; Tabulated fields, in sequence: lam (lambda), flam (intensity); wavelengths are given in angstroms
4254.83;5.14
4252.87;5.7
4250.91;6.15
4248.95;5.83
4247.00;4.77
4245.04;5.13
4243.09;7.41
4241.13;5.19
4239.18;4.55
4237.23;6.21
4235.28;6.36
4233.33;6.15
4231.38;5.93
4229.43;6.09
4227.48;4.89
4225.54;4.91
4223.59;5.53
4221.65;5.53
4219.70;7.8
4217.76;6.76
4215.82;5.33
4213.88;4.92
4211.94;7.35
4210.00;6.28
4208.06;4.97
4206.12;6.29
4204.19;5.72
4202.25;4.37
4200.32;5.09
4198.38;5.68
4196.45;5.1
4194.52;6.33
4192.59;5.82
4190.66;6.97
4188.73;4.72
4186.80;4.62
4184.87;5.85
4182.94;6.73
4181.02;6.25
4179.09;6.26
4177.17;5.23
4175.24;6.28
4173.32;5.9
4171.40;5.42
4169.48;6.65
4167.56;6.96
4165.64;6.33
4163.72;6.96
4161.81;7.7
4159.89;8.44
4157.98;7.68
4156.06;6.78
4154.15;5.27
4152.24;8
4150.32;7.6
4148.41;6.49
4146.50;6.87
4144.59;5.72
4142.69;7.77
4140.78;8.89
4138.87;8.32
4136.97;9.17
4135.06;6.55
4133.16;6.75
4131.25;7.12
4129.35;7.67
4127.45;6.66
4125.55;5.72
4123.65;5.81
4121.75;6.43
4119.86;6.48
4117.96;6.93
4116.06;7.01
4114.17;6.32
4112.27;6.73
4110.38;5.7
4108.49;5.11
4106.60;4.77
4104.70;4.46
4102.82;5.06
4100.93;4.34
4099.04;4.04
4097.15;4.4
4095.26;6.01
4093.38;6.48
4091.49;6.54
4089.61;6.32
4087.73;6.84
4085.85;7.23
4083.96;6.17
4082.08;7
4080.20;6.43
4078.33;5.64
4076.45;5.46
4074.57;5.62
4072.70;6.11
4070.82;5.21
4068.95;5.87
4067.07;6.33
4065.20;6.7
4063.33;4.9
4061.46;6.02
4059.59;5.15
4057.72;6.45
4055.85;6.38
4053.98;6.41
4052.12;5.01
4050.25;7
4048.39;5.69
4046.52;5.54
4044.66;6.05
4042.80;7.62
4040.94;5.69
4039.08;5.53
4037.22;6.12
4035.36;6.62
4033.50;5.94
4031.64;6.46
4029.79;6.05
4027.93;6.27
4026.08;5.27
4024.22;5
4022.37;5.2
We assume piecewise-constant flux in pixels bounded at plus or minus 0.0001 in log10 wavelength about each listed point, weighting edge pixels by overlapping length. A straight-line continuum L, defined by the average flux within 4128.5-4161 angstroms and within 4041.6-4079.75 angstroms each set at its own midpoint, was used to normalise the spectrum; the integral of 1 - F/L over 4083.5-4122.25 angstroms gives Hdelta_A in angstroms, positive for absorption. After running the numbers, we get 4.6 angstroms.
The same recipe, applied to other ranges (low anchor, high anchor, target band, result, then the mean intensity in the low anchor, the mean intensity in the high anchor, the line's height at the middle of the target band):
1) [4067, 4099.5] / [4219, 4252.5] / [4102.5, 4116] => 0.9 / 6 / 5.77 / 5.96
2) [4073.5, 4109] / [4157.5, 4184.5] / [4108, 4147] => -4.9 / 5.69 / 6.59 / 6.1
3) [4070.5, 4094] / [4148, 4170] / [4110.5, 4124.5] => 0.3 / 6.26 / 7.09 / 6.64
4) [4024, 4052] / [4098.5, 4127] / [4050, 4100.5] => -0.7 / 6.05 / 5.7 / 5.88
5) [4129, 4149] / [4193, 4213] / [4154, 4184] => 0.2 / 7.4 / 5.72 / 6.61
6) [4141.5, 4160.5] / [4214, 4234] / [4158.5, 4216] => 3.8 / 7.06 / 5.85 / 6.46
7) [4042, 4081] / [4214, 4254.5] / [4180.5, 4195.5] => -0.2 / 5.97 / 5.78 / 5.83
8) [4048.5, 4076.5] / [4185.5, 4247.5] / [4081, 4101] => -0.5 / 5.92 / 5.72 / 5.88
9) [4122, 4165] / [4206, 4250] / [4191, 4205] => 1.8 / 7.16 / 5.82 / 6.3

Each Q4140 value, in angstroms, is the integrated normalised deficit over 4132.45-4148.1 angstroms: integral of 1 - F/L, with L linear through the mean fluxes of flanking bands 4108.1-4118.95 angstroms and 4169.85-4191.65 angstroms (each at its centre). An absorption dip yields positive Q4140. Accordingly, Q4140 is -3.3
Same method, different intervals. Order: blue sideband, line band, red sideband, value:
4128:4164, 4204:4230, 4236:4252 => 1.05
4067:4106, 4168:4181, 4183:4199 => -0.71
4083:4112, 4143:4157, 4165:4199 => -2.20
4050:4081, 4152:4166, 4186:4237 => -3.20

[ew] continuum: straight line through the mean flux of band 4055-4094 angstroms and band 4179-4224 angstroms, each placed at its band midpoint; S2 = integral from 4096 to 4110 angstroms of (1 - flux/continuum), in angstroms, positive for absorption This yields 3.2 angstroms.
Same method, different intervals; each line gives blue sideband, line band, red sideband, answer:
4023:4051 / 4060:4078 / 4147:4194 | 1.1 angstroms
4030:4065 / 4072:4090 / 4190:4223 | -0.8 angstroms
